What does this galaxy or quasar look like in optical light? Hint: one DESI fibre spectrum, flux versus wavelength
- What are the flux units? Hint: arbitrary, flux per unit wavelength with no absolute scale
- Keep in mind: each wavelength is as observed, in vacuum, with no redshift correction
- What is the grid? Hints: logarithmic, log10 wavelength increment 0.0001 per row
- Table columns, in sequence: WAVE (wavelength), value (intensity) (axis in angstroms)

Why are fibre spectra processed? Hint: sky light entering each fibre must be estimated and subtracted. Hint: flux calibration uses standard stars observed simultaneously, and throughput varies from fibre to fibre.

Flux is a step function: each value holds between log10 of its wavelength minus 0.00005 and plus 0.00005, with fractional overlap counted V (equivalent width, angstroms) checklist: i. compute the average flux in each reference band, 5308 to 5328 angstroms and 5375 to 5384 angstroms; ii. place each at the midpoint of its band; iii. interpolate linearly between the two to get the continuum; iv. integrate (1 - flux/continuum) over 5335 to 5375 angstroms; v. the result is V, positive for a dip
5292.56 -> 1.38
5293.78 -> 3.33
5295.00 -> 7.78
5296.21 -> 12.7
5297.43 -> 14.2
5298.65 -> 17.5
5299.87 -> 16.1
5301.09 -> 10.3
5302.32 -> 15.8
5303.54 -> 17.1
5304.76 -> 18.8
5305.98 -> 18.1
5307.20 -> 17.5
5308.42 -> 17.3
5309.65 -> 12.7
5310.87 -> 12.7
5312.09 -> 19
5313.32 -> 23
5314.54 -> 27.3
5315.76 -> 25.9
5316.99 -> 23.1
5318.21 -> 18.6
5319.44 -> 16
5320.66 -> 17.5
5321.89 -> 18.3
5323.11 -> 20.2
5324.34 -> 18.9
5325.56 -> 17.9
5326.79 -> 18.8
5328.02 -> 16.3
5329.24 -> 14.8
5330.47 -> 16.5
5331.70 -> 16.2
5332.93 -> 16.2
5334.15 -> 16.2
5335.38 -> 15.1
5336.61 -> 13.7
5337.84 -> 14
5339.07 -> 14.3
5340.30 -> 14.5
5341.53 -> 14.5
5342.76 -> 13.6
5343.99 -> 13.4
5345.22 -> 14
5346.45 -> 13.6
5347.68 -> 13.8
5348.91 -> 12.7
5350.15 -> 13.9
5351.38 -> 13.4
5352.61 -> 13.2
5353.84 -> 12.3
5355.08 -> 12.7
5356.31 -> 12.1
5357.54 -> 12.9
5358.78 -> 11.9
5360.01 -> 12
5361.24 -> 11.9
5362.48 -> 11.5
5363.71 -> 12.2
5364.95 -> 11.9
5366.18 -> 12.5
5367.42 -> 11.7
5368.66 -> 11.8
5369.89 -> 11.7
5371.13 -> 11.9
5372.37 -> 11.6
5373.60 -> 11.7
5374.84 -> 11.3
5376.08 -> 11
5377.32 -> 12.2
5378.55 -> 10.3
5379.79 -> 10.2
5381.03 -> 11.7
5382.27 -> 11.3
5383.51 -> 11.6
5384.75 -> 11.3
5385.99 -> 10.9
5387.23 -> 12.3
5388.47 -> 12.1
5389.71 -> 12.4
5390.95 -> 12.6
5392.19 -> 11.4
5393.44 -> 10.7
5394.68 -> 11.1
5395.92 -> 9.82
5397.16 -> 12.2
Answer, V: 4.1 angstroms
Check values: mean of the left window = 19.1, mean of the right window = 11.2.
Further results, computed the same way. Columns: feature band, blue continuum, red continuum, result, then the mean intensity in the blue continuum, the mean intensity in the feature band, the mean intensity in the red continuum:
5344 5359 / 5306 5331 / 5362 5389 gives 1.5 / 18.6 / 13.1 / 11.6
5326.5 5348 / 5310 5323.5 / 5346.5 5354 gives 1.3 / 20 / 14.9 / 13.3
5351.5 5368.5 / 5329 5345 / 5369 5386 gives 0.8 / 14.8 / 12.2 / 11.4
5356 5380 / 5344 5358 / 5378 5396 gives 1.1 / 13.2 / 11.7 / 11.4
